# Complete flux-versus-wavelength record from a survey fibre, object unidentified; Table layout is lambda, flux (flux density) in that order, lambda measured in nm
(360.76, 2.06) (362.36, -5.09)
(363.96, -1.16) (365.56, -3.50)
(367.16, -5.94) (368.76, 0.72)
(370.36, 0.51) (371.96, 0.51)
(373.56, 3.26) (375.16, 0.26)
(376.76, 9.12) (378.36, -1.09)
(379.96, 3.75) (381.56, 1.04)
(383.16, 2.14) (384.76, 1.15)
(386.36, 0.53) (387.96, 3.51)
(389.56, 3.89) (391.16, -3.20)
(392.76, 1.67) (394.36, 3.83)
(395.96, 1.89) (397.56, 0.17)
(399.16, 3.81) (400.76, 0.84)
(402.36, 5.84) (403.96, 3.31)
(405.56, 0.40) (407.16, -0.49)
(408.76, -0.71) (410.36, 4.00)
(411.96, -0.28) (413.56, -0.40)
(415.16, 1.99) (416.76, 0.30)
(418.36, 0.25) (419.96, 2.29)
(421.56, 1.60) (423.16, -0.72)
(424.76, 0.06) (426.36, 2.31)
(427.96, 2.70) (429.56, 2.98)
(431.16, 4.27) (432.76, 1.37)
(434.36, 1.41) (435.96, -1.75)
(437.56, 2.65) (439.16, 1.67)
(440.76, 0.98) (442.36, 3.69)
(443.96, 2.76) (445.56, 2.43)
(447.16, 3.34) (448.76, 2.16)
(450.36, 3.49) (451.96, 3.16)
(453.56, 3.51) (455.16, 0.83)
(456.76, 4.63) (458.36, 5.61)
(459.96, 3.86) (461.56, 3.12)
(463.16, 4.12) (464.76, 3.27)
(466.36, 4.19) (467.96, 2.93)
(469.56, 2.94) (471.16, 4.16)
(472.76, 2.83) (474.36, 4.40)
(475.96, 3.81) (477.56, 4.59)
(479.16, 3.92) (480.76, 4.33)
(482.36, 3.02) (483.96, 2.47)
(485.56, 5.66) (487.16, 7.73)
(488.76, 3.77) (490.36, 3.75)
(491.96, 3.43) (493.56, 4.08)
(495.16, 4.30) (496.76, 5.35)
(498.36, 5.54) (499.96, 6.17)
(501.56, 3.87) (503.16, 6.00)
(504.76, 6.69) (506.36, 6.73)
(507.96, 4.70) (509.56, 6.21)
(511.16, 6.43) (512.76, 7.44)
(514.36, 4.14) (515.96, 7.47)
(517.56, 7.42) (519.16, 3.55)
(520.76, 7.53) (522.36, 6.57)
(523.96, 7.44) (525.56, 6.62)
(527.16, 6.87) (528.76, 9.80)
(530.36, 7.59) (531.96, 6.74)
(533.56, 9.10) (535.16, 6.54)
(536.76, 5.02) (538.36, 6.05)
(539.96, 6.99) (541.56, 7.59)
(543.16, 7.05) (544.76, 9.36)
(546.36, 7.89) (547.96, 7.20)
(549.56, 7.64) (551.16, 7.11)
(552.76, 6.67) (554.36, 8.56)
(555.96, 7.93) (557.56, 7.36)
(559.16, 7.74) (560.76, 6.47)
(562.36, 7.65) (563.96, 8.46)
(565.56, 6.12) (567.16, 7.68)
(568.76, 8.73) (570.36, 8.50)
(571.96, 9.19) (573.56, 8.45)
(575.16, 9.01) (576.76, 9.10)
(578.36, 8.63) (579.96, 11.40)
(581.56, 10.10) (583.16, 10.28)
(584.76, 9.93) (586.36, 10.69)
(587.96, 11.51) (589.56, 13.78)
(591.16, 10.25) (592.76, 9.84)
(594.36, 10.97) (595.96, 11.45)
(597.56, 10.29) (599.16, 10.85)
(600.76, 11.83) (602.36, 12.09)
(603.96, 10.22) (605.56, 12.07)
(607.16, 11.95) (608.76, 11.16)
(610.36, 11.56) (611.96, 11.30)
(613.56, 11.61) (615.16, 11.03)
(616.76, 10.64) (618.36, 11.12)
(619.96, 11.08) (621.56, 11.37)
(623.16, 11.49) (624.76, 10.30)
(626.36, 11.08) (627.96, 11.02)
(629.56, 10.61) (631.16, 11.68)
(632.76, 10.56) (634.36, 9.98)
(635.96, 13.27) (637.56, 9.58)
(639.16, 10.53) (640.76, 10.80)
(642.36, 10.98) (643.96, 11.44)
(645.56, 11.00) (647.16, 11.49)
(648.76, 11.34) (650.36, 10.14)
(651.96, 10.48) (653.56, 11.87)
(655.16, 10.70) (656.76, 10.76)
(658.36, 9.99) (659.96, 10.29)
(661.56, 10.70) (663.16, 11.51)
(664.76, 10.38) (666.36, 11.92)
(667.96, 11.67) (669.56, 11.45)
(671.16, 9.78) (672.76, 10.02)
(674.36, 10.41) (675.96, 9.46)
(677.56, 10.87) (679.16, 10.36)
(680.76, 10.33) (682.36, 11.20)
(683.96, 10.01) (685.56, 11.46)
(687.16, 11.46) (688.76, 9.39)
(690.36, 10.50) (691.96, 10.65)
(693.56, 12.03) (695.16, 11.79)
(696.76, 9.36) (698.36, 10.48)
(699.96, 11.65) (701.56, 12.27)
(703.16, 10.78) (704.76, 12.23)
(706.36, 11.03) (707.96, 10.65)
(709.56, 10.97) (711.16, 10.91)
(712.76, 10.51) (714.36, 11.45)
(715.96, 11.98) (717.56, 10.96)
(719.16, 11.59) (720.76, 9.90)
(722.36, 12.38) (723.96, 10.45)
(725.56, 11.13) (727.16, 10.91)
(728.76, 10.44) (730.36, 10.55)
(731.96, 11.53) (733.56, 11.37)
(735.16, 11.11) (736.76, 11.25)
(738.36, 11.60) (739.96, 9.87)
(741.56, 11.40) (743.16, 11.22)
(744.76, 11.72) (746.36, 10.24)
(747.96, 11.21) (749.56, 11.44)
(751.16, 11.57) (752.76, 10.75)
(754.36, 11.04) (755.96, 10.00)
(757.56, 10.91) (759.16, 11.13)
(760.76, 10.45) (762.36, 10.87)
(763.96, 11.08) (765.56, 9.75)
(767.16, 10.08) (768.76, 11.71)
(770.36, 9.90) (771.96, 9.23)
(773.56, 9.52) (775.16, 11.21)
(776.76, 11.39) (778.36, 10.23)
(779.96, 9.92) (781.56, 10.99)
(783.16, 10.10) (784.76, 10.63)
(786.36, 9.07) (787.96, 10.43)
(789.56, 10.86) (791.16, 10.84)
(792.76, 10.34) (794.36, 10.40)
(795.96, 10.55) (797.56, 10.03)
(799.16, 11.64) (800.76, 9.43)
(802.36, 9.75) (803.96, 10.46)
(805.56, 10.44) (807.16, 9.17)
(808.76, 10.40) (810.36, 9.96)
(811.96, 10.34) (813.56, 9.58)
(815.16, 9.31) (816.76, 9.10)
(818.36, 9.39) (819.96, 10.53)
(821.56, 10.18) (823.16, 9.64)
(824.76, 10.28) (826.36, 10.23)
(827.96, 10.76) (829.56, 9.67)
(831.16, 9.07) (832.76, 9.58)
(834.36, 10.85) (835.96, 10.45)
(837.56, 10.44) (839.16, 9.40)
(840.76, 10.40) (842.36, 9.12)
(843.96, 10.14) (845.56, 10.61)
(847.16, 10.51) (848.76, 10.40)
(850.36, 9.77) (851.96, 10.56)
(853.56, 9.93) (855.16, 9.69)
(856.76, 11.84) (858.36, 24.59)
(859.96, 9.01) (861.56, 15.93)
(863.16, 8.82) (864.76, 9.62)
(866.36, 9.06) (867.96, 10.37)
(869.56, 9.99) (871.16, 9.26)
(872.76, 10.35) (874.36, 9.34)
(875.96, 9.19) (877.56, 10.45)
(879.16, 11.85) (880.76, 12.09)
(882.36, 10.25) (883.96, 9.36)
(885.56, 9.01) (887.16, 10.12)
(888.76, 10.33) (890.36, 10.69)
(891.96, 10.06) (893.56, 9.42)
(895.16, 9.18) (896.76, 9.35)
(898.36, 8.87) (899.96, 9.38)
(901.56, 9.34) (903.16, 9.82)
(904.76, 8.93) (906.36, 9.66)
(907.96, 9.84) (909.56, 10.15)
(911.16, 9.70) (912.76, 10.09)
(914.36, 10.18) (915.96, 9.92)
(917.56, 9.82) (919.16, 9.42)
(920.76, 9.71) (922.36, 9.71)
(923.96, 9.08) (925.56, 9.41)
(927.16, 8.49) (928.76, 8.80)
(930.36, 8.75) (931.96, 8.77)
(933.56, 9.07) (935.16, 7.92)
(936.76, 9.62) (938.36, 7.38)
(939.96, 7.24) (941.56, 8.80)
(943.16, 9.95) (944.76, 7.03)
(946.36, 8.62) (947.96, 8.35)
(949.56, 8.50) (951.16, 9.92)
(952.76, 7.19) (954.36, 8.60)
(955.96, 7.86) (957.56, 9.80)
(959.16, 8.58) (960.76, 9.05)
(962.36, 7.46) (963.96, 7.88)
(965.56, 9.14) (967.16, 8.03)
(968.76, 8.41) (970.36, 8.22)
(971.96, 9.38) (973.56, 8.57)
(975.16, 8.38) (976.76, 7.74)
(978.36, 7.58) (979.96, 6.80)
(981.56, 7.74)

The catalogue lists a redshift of 0.308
